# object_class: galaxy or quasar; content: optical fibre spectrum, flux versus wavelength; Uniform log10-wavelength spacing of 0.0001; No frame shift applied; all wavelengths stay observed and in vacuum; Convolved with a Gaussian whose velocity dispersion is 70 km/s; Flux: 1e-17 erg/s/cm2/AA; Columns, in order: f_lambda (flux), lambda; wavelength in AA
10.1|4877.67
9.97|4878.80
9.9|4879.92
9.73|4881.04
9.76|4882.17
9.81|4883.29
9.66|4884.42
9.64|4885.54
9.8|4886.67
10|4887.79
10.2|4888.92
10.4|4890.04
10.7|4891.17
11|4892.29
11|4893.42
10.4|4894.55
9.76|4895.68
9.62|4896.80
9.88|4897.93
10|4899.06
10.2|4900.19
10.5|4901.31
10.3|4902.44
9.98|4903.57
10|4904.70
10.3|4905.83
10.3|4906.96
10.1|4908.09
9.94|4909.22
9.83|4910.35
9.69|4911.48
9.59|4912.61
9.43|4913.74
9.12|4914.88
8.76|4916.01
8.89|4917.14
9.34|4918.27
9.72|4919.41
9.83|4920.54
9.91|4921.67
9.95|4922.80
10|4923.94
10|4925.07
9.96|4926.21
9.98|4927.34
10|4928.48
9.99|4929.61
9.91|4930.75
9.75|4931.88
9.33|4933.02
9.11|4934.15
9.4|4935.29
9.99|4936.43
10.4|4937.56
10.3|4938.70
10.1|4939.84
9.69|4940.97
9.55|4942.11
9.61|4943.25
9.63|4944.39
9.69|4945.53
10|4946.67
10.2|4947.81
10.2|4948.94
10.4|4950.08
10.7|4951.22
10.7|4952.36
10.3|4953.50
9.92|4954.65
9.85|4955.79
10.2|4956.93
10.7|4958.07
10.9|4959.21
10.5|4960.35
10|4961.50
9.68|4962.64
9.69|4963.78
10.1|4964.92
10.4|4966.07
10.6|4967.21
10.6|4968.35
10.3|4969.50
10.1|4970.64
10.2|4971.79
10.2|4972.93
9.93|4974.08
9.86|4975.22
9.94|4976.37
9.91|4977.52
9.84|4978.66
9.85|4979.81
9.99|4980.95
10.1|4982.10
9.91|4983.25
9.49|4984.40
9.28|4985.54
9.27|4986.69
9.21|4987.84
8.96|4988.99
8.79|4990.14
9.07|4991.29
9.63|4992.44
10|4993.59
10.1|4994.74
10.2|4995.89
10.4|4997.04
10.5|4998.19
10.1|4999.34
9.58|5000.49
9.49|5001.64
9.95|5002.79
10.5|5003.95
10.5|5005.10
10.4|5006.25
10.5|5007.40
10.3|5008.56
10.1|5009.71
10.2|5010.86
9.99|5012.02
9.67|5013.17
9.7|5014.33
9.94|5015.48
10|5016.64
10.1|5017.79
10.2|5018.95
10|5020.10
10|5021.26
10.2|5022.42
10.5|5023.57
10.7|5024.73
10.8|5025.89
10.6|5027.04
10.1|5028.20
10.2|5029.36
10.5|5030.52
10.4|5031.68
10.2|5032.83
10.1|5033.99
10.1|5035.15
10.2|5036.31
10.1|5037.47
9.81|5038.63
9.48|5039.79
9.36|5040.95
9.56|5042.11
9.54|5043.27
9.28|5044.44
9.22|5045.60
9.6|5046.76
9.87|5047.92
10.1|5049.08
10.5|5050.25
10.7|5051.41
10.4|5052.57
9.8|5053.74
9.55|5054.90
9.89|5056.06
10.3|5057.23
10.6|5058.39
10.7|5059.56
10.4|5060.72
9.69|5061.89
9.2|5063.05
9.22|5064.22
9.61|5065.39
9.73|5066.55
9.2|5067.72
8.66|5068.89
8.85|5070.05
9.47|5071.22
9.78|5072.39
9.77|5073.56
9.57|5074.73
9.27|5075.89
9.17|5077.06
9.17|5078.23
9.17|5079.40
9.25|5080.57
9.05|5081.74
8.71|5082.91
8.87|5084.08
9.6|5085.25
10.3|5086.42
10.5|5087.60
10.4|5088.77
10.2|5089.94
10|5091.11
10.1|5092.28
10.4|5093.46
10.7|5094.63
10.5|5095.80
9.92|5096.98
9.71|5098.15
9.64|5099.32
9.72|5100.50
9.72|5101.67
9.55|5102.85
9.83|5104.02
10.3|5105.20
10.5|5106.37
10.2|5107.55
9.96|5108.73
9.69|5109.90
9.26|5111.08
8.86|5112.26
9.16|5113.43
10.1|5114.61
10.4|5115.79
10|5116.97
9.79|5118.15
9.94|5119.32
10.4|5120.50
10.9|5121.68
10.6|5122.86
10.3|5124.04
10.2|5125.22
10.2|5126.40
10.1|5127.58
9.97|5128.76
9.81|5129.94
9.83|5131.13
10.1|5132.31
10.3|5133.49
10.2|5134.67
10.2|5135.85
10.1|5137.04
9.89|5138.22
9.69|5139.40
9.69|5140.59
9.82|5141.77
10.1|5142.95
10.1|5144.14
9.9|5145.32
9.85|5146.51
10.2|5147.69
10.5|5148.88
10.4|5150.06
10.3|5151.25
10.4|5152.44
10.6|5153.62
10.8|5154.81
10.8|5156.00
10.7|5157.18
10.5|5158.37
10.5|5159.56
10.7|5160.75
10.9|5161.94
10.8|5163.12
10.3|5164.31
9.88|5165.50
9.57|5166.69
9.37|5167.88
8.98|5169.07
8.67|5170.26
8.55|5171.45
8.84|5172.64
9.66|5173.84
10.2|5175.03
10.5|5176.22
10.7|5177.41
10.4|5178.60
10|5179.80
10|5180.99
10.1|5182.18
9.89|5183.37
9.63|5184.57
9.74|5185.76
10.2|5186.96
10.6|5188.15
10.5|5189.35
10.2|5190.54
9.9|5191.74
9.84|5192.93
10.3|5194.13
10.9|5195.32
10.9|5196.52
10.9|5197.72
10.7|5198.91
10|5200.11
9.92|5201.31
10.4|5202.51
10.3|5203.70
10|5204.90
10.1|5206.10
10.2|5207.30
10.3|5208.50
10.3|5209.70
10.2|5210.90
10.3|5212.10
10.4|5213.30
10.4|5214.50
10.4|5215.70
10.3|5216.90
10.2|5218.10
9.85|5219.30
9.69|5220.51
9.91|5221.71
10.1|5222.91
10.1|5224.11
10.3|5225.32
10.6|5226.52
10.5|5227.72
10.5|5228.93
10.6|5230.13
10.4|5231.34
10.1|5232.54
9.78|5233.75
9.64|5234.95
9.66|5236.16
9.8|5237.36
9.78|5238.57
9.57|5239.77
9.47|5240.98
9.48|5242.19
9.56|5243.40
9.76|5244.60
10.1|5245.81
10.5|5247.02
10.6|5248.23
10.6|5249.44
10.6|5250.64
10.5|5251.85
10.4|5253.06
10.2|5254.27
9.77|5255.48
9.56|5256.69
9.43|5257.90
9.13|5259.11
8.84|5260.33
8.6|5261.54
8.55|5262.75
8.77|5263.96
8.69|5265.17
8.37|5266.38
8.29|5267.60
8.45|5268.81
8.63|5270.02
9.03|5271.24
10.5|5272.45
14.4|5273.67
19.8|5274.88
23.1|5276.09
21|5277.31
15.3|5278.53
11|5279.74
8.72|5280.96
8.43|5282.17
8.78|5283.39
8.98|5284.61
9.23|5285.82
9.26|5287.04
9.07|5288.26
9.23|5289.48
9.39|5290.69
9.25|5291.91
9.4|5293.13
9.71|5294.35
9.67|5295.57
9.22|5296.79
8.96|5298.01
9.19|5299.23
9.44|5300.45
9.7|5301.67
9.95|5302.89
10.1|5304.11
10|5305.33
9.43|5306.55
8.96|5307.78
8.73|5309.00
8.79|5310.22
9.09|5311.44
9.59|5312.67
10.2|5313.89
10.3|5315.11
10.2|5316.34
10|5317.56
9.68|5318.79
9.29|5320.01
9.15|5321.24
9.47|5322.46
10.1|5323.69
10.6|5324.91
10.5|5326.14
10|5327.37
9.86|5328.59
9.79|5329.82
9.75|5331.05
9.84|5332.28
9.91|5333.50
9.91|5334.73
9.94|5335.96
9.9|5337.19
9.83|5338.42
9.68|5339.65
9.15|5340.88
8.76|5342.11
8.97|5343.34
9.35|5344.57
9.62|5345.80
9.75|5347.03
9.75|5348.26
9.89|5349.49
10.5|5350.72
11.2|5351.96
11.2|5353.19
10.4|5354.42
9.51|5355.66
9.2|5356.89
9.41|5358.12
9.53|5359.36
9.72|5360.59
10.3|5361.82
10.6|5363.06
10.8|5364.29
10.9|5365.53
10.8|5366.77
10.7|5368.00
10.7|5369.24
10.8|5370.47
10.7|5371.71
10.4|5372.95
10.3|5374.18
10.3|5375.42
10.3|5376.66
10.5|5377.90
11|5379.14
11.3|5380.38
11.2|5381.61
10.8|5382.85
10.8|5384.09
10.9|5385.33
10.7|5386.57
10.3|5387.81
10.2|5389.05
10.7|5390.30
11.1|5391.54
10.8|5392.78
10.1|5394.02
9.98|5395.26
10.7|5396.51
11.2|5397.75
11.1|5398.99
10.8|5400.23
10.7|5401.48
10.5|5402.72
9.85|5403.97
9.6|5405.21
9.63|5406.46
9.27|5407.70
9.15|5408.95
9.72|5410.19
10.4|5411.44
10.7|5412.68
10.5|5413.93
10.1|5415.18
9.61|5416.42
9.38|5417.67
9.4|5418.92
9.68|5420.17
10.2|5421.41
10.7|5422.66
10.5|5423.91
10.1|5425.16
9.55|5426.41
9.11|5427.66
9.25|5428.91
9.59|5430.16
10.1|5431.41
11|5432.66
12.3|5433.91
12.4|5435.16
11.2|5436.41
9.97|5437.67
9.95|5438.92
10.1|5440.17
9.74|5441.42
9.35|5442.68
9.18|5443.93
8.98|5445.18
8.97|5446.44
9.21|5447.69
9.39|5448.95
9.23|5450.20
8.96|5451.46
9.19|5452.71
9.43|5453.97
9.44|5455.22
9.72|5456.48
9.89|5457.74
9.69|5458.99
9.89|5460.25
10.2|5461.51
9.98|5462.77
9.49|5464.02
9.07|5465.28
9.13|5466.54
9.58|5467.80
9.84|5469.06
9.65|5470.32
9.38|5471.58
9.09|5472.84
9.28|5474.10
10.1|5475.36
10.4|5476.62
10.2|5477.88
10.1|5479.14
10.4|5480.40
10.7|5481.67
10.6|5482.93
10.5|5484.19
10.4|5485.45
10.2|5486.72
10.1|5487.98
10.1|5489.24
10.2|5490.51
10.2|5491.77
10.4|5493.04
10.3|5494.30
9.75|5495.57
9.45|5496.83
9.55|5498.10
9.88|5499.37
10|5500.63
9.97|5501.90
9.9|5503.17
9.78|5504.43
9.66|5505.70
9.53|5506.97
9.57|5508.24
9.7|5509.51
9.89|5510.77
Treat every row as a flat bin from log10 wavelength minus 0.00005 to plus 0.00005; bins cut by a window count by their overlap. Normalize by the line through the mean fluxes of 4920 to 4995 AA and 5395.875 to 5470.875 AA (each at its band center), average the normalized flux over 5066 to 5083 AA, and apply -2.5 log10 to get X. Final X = 0.07 mag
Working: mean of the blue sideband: 9.93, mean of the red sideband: 9.92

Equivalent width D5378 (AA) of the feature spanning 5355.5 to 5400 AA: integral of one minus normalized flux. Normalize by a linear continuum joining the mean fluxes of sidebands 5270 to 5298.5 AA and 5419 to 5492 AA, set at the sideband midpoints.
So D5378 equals 0.1 AA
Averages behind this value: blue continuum 11.3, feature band 10.5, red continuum 9.91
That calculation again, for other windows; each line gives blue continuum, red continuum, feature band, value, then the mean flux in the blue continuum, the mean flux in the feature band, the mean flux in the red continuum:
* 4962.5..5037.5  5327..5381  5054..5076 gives 0.8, 10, 9.67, 10.1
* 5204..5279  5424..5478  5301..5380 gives 1.7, 10.5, 9.96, 9.78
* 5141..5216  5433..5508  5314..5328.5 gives 0.1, 10.2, 9.94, 9.89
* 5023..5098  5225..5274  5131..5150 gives -0.4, 9.86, 10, 9.78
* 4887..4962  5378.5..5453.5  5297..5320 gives 1.3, 9.99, 9.56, 10.2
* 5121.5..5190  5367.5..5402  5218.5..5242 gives 0.6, 10.1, 10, 10.7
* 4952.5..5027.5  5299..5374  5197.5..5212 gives -0.4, 10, 10.3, 9.9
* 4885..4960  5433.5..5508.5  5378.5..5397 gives -1.5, 9.98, 10.7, 9.87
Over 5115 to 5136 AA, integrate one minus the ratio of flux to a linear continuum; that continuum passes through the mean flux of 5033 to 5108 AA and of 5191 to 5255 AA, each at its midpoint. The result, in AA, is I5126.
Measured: -0.52 AA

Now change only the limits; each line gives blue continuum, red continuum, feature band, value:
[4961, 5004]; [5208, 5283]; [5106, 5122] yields 0.4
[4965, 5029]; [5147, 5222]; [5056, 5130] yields 2.0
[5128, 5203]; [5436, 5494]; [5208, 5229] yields -0.4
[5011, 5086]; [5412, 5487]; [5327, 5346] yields 0.5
